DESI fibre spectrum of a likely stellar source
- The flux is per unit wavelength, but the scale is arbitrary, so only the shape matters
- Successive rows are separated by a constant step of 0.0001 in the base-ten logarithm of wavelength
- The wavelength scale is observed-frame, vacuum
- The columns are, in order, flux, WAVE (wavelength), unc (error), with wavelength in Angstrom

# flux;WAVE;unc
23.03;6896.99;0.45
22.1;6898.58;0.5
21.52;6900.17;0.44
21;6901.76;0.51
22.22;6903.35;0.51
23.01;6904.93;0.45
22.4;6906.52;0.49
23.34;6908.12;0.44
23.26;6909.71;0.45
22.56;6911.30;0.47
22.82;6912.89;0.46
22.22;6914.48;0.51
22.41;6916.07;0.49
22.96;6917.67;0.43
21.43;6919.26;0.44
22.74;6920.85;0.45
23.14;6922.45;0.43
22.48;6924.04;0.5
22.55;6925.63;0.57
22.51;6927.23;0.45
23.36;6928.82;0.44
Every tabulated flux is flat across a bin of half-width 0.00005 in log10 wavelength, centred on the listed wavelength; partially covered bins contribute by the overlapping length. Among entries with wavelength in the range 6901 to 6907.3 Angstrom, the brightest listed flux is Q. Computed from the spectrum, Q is 23.01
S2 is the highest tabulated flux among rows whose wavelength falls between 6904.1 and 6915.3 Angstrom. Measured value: 23.34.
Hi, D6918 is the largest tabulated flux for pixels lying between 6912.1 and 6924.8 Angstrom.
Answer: 23.14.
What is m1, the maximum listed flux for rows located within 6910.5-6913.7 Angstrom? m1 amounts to 22.82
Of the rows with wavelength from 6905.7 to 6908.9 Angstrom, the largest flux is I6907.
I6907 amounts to 23.34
